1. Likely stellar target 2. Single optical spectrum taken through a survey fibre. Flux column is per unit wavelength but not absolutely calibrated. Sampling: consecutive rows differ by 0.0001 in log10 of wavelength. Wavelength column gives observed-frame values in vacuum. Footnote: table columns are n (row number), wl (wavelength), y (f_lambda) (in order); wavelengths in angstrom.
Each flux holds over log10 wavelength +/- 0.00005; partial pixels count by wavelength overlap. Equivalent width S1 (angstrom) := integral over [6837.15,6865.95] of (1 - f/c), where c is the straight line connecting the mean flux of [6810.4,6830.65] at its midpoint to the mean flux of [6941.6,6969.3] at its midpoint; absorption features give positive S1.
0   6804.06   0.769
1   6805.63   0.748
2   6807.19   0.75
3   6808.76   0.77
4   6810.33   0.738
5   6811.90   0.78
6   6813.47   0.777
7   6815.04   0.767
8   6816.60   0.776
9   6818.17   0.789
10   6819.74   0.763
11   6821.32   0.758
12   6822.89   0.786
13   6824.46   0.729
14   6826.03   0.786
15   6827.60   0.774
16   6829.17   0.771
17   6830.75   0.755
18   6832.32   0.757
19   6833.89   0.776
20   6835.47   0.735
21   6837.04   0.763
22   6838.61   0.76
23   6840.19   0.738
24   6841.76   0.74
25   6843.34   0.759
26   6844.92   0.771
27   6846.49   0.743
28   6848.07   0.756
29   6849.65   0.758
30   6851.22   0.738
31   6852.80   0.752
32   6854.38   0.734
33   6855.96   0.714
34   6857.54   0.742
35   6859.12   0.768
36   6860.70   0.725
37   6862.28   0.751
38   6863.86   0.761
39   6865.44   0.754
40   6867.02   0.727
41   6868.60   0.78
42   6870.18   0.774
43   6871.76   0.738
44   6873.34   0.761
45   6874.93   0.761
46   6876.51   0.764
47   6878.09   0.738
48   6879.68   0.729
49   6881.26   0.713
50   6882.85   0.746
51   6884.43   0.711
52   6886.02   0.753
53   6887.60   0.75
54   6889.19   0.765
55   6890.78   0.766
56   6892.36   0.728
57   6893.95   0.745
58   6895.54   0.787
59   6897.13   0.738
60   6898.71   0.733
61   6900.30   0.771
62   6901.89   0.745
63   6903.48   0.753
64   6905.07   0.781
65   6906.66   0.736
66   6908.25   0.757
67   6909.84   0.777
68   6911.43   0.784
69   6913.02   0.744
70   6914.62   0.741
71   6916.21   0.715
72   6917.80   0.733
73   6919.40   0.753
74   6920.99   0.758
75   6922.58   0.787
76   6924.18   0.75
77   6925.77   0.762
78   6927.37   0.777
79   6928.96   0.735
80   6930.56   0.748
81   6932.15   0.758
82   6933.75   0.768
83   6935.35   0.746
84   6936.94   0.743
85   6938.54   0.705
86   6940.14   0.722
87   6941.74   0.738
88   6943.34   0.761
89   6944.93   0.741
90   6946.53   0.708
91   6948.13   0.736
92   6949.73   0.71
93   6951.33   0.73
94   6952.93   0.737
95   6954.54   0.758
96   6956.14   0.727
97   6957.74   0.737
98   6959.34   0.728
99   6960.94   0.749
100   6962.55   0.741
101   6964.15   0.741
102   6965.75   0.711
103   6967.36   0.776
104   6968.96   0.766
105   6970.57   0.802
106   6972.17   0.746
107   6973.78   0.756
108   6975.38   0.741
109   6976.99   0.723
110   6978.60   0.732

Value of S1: 0.5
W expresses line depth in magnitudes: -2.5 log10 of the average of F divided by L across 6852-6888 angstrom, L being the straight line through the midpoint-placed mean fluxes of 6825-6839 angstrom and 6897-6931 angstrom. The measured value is 0.020 mag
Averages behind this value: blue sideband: 0.764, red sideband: 0.754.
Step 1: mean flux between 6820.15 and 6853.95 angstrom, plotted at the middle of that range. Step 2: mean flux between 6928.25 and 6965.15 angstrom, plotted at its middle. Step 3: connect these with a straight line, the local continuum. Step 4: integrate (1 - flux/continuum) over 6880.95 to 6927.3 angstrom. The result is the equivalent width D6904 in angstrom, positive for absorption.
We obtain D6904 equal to -0.4 angstrom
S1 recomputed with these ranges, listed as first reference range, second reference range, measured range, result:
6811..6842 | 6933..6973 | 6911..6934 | -0.21 angstrom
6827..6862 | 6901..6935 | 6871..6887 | 0.24 angstrom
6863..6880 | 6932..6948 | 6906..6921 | -0.10 angstrom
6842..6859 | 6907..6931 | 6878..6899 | 0.21 angstrom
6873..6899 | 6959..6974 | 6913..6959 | 0.47 angstrom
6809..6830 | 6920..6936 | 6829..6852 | 0.37 angstrom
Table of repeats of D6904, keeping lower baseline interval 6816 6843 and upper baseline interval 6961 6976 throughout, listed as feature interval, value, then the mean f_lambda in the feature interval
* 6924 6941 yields 0.20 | 0.747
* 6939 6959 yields 0.57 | 0.733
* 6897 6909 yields 0.08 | 0.753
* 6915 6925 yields 0.10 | 0.749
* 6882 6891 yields 0.13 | 0.747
